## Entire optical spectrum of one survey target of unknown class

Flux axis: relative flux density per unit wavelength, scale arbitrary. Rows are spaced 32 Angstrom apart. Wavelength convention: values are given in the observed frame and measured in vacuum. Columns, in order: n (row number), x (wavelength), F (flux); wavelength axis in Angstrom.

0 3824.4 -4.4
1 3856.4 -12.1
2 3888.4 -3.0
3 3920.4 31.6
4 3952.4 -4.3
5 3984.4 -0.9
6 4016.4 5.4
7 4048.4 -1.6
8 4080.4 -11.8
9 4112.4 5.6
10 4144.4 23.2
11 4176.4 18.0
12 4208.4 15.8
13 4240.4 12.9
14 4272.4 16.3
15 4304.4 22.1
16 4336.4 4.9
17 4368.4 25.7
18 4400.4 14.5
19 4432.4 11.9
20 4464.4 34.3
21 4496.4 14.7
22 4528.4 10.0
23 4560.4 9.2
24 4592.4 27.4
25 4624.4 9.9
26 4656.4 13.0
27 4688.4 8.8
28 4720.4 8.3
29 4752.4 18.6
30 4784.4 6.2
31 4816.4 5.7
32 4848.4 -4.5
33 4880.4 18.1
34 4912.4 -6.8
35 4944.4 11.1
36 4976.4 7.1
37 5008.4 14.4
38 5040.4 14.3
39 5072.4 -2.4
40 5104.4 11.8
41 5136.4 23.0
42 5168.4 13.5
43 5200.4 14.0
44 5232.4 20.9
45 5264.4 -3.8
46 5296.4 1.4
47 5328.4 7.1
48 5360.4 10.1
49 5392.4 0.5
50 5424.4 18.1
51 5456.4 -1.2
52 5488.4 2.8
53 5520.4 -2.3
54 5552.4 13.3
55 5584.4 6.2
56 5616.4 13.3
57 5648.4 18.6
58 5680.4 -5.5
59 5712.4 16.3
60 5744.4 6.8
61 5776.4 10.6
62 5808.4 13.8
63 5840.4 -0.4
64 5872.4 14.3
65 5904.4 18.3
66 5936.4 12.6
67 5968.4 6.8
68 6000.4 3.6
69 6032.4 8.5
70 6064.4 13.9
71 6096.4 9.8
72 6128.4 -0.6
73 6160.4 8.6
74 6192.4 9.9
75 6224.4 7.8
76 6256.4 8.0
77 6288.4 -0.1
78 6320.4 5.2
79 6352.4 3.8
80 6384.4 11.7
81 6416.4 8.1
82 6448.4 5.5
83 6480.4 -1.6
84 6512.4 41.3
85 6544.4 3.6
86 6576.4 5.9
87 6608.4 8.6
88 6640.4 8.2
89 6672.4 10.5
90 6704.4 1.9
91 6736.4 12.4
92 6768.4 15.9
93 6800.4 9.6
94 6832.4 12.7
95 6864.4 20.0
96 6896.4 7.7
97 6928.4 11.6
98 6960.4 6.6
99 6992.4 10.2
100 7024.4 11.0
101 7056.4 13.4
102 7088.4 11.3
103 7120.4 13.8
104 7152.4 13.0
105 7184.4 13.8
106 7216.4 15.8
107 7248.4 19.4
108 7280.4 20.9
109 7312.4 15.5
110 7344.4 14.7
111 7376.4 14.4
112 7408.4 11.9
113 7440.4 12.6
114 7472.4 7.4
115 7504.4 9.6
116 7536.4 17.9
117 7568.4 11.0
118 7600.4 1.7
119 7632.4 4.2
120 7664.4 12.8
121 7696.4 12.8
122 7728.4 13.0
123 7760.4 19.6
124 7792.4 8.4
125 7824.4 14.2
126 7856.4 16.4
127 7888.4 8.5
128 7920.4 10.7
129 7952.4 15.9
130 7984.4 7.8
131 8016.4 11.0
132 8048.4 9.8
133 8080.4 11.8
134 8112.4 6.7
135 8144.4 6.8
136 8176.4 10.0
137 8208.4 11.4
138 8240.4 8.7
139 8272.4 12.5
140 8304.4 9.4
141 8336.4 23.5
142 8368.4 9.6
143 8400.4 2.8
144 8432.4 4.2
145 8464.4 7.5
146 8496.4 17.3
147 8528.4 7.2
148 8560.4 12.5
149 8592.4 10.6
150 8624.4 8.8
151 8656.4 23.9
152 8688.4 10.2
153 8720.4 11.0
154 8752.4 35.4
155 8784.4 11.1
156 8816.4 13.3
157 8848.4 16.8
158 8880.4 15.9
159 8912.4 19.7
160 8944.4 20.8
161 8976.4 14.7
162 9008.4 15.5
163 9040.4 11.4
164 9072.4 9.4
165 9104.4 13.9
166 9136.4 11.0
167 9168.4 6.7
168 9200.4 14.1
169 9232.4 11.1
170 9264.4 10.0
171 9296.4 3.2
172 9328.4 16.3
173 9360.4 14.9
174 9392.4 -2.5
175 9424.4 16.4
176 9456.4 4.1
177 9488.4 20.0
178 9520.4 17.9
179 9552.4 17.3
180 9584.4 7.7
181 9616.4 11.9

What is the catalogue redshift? 0.747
